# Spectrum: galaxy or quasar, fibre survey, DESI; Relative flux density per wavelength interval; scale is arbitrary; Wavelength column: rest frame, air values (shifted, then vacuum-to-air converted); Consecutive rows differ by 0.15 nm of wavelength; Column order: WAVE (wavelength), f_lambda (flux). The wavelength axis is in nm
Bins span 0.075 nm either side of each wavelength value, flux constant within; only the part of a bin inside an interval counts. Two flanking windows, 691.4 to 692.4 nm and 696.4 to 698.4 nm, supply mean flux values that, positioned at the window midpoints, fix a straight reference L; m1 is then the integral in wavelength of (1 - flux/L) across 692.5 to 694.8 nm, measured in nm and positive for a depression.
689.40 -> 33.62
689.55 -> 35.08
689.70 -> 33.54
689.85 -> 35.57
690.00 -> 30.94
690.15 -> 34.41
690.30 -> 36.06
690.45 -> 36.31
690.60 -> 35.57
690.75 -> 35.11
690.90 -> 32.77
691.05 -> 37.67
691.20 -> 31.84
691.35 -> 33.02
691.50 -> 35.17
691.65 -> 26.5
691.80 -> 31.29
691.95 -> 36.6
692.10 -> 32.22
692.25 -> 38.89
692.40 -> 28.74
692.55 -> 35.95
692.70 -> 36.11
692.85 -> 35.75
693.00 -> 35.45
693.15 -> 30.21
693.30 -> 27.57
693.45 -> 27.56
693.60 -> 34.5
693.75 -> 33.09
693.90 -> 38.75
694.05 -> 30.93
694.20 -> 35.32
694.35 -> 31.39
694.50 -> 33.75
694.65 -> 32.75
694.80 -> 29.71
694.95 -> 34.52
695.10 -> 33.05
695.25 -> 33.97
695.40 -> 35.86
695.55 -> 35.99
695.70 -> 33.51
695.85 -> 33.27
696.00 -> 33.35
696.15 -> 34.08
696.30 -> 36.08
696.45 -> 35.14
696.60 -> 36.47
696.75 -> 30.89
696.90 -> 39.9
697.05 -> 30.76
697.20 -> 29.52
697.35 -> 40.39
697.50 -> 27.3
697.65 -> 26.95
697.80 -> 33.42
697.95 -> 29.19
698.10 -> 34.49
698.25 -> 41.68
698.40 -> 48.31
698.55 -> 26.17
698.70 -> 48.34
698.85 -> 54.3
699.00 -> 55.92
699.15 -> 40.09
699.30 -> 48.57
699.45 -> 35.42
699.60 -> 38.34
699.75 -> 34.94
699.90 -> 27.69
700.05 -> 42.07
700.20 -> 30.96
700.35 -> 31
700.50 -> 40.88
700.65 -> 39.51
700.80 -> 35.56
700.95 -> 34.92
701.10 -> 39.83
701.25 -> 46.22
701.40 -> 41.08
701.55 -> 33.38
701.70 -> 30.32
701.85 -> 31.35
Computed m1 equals 0.02 nm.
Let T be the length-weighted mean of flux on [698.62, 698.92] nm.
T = 50.9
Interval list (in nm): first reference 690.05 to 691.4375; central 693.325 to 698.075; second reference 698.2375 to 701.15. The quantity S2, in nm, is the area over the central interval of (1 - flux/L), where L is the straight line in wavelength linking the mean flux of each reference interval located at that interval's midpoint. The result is 0.53 nm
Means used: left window 34.7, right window 39.7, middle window 33.2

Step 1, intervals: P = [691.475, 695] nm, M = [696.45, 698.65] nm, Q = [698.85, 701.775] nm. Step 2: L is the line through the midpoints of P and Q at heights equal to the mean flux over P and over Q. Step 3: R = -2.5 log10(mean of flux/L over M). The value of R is 0.07 mag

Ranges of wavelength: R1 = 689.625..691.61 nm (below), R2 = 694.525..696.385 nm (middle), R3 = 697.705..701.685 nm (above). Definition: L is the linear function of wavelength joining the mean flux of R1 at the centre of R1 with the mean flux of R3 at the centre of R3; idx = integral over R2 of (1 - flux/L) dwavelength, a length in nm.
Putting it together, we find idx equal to 0.14 nm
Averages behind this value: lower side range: 34.3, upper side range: 38.7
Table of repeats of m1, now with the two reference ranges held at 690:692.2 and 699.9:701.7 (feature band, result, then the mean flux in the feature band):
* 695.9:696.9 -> 0.02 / 34.7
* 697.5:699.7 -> -0.20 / 39.6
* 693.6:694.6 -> 0.03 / 33.9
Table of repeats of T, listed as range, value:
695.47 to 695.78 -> 34.7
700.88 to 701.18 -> 37.6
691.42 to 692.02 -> 32.4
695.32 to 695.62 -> 35.9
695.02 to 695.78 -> 34.5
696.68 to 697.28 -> 32.8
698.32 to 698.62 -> 37.5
